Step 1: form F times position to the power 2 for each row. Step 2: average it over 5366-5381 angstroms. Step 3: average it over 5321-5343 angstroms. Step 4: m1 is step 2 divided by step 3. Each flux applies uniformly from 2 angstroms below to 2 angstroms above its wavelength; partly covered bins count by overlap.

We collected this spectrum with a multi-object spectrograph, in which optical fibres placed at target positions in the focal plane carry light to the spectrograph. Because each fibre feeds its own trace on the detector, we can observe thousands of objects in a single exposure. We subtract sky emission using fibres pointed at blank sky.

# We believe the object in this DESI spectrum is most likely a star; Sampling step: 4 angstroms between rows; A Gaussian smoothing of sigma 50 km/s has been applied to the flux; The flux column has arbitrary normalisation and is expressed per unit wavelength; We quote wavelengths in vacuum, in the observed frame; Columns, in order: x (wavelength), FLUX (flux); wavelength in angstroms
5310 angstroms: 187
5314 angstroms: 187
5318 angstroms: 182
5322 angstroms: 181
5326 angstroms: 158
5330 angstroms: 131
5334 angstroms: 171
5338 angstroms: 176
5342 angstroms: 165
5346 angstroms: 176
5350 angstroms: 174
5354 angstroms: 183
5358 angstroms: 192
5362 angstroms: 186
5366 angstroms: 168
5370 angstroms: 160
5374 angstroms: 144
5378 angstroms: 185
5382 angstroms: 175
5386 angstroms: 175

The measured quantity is 1.03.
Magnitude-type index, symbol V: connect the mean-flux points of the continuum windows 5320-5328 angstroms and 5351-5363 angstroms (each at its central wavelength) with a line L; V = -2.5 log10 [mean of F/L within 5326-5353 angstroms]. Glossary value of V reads 0.07 mag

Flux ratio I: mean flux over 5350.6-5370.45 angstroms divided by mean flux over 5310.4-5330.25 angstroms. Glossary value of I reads 1.04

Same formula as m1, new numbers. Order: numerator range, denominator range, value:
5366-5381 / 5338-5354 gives 0.96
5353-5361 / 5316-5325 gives 1.06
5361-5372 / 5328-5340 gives 1.08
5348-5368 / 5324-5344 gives 1.14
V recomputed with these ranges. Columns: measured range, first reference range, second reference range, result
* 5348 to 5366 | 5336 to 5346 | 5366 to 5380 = -0.09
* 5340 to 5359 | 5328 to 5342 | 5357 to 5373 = -0.07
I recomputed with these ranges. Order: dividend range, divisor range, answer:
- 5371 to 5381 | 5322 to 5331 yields 1.07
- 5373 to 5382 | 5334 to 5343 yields 0.99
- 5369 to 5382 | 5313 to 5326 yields 0.92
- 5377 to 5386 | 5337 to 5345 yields 1.05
